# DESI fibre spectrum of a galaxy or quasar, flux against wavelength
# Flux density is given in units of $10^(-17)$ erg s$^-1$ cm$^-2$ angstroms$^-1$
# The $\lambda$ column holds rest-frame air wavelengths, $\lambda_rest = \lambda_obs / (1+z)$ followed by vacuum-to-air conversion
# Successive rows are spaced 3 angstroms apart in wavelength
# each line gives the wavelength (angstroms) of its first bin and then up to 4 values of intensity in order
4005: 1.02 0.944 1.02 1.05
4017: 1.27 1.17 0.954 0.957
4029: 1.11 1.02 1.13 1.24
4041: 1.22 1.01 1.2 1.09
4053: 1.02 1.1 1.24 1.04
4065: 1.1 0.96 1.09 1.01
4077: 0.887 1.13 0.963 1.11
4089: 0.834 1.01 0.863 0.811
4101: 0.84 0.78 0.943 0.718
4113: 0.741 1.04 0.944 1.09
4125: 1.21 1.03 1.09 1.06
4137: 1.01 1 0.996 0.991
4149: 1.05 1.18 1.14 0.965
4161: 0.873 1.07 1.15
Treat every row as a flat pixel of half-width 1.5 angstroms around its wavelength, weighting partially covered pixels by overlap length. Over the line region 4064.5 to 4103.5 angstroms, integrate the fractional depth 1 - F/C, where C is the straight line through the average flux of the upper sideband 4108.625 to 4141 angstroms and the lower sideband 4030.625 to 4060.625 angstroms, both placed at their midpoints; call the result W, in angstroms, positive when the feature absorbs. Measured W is 3.75 angstroms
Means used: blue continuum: 1.13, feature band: 0.962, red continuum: 0.995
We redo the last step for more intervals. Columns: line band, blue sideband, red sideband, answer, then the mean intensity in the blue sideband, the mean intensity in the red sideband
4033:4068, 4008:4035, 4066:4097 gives -3.1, 1.07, 0.985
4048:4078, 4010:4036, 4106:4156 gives -0.2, 1.08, 1.01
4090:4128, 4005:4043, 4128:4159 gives 5.0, 1.09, 1.05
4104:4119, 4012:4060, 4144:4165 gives 2.9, 1.11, 1.04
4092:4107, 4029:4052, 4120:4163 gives 3.1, 1.13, 1.05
